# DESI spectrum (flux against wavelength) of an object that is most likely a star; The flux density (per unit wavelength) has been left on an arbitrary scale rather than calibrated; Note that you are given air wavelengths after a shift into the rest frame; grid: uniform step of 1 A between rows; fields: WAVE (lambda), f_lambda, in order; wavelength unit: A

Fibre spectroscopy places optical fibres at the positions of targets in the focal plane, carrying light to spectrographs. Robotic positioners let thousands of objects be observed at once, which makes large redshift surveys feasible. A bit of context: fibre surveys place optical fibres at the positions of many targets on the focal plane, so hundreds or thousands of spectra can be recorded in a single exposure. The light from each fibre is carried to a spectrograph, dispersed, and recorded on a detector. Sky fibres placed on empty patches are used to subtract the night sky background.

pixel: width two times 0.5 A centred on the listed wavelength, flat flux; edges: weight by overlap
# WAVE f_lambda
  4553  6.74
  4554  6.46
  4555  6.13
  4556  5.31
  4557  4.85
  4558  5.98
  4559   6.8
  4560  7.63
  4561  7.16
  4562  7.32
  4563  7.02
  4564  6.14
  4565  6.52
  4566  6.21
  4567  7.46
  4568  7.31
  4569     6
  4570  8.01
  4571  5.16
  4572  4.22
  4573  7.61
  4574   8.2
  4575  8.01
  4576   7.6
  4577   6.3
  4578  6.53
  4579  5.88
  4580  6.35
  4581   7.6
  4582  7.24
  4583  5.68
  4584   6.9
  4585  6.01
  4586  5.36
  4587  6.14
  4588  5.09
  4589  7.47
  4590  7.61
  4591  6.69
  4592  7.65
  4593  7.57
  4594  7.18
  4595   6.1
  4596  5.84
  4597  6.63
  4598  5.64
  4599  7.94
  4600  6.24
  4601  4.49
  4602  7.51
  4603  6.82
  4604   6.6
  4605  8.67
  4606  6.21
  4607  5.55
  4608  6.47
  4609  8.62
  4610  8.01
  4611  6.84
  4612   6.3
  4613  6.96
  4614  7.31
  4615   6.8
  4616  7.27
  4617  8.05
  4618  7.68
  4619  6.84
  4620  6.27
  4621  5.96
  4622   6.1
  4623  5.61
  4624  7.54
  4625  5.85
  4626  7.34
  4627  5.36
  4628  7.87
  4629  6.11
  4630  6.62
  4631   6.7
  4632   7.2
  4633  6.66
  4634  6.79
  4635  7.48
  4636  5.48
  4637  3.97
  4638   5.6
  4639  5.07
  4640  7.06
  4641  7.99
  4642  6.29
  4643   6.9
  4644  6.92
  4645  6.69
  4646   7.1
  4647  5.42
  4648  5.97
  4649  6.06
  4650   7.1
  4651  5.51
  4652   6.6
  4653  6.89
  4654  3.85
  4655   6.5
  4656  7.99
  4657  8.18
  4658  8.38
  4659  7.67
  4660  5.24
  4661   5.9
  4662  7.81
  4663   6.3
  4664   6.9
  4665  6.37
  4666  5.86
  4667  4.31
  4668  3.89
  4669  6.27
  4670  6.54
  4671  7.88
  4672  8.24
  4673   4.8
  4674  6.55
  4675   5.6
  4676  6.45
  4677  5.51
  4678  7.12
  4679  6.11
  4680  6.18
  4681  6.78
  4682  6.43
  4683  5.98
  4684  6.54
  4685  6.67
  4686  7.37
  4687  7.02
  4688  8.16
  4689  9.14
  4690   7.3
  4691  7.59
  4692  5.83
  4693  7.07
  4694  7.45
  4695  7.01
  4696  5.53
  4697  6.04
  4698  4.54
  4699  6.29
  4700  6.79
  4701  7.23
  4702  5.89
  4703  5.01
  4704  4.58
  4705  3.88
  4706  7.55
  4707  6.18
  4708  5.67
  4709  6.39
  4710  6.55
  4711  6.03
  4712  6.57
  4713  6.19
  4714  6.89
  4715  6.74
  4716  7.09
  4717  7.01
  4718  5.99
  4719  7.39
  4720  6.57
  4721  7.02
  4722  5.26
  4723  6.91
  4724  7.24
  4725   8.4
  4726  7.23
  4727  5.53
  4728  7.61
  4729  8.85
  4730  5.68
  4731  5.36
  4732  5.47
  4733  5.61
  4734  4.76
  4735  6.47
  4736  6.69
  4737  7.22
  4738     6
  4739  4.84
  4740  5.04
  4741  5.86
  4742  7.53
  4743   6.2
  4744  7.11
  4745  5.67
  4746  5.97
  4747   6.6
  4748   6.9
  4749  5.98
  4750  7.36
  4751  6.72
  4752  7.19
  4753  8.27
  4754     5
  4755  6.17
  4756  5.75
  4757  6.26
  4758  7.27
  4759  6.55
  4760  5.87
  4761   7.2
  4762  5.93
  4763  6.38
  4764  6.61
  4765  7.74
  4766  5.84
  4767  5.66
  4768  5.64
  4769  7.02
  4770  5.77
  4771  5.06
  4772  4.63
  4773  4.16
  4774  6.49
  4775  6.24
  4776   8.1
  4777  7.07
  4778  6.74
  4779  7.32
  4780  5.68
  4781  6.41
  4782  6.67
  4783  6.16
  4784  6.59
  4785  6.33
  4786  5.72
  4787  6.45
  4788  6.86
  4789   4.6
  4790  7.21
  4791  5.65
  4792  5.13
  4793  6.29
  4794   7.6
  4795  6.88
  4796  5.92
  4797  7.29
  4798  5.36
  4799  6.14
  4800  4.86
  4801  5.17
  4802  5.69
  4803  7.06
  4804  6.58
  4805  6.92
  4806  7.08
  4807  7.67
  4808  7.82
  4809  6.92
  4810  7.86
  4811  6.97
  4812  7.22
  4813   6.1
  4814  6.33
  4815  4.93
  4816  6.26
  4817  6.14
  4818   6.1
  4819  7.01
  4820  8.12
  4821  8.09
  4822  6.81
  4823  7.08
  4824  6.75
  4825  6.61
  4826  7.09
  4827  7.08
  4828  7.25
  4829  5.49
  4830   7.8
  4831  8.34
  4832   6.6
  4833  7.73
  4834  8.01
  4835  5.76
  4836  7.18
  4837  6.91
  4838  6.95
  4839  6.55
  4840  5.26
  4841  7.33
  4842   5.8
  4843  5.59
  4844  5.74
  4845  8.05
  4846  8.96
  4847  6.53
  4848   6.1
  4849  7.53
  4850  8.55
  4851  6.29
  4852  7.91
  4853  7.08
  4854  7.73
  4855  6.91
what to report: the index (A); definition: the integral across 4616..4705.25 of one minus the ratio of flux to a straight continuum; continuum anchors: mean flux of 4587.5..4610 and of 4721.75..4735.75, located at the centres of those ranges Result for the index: 2.22 A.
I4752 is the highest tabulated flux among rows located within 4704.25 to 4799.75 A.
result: 8.85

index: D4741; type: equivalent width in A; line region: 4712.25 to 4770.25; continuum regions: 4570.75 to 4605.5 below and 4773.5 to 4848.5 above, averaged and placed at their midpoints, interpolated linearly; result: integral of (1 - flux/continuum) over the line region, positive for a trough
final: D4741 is 1.6 A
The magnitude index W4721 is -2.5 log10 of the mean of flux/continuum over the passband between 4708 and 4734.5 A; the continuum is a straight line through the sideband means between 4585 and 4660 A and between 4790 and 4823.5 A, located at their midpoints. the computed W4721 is 0.01 mag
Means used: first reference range 6.65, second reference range 6.59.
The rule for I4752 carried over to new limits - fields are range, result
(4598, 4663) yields 8.67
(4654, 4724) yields 9.14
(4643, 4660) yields 8.38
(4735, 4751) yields 7.53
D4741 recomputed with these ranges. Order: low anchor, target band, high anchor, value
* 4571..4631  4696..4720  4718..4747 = 1.0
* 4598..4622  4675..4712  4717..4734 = 1.3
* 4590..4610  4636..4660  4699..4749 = 0.6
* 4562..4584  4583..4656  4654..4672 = 0.7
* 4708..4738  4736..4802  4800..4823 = 3.7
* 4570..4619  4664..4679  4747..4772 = 1.1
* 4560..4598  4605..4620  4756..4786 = -1.1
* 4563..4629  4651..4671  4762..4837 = 0.8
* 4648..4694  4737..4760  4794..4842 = 1.0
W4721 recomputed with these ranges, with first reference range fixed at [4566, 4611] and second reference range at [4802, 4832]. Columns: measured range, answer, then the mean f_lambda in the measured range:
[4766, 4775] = 0.222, 5.61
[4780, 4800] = 0.111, 6.23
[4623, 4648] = 0.048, 6.47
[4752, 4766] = 0.054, 6.54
